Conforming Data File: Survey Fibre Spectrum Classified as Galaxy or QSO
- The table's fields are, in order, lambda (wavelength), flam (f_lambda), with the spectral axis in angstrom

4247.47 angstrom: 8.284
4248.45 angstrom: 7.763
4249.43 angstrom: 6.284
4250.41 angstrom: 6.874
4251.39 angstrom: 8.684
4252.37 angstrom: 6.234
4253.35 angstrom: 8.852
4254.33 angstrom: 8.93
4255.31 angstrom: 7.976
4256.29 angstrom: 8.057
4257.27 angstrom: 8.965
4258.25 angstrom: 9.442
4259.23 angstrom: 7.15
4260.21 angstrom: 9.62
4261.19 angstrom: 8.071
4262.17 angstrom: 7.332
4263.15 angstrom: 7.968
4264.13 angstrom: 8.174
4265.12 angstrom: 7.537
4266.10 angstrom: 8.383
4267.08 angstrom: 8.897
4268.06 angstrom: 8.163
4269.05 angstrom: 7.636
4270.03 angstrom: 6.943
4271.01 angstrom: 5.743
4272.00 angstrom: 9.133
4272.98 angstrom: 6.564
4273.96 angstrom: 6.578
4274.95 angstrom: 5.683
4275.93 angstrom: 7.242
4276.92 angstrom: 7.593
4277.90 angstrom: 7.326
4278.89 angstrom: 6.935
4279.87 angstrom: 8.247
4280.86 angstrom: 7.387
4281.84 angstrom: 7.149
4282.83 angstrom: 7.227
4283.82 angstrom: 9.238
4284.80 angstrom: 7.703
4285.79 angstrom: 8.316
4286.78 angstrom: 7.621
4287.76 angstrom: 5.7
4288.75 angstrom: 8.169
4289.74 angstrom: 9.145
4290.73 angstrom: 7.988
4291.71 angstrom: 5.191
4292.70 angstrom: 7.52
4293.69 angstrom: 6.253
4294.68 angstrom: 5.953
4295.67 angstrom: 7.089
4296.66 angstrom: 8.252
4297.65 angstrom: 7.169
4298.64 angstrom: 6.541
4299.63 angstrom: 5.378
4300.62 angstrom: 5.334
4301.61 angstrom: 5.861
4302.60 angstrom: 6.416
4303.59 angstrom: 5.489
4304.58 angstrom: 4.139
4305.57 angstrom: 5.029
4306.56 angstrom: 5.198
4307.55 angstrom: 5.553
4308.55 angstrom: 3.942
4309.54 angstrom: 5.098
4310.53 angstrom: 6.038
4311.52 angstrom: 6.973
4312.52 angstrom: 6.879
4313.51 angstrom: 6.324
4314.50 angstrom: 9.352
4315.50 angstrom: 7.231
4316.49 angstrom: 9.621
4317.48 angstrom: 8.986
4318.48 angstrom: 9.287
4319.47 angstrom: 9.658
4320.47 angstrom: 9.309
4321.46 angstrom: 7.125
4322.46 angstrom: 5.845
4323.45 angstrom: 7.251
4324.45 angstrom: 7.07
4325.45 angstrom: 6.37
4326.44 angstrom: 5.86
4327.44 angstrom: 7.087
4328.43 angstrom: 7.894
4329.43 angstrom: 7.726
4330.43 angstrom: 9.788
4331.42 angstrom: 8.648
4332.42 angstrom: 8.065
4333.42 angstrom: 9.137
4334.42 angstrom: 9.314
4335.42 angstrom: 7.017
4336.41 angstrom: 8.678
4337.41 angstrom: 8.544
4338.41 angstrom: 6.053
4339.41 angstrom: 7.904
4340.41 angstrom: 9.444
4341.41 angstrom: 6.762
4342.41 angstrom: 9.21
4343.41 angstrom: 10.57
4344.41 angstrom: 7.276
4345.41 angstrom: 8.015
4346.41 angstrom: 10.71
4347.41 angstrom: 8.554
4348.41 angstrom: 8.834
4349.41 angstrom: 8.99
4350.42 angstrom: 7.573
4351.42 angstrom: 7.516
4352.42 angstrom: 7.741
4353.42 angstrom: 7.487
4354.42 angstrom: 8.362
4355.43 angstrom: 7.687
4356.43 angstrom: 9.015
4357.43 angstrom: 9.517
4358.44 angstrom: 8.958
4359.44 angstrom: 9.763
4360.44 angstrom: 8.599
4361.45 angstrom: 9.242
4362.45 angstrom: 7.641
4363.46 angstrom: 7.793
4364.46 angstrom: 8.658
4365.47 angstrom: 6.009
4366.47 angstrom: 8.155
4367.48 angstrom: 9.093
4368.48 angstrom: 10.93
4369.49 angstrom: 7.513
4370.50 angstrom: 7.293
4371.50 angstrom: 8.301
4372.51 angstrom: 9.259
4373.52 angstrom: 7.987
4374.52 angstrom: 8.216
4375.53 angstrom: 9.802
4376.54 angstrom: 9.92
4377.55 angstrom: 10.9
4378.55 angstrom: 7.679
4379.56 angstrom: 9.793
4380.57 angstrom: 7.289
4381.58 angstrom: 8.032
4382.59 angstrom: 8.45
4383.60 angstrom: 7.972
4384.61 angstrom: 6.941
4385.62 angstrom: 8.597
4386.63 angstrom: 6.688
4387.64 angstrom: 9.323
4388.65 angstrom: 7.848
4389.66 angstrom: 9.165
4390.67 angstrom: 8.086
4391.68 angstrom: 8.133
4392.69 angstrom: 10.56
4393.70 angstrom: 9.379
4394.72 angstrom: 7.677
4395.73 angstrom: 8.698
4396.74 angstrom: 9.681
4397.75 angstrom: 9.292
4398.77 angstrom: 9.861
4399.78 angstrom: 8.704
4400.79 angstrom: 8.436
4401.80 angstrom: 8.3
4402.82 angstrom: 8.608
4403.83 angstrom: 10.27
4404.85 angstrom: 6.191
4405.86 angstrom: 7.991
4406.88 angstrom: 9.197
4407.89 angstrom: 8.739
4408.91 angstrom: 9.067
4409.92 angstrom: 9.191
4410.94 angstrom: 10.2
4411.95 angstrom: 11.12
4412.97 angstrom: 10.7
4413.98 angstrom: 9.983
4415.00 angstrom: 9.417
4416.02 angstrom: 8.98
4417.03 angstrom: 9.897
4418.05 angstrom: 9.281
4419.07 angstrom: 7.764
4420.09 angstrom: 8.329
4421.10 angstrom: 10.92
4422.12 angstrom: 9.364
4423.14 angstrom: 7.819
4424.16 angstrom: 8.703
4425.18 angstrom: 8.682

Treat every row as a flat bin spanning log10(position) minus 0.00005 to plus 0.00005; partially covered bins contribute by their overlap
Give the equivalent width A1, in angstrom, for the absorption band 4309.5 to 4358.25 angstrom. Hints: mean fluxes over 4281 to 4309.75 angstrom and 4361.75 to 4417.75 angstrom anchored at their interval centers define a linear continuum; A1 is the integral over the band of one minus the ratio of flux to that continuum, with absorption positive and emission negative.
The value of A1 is -3.9 angstrom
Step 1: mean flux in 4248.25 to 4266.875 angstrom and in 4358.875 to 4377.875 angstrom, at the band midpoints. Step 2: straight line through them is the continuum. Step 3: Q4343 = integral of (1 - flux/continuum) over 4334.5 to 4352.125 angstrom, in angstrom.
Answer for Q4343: 0.36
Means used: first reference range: 8.03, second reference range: 8.67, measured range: 8.35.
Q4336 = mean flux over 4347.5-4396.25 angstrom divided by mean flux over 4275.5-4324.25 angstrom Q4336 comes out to 1.2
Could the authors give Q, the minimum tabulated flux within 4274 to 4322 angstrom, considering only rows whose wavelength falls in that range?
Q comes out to 3.942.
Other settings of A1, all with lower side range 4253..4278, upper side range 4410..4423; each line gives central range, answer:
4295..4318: 5.2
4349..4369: 1.1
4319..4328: 1.3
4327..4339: 0.6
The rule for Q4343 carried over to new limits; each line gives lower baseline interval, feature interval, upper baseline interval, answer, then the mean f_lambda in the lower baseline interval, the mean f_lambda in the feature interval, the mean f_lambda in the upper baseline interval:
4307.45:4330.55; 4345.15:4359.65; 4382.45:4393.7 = -1.3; 7.33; 8.57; 8.39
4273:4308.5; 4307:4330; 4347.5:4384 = 0.5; 6.75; 7.24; 8.5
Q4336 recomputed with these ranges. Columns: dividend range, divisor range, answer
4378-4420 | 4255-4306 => 1.21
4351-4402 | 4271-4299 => 1.17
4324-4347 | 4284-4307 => 1.23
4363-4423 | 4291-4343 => 1.23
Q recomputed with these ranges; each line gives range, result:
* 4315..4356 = 5.845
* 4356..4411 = 6.009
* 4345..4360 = 7.487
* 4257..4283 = 5.683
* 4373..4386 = 6.941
